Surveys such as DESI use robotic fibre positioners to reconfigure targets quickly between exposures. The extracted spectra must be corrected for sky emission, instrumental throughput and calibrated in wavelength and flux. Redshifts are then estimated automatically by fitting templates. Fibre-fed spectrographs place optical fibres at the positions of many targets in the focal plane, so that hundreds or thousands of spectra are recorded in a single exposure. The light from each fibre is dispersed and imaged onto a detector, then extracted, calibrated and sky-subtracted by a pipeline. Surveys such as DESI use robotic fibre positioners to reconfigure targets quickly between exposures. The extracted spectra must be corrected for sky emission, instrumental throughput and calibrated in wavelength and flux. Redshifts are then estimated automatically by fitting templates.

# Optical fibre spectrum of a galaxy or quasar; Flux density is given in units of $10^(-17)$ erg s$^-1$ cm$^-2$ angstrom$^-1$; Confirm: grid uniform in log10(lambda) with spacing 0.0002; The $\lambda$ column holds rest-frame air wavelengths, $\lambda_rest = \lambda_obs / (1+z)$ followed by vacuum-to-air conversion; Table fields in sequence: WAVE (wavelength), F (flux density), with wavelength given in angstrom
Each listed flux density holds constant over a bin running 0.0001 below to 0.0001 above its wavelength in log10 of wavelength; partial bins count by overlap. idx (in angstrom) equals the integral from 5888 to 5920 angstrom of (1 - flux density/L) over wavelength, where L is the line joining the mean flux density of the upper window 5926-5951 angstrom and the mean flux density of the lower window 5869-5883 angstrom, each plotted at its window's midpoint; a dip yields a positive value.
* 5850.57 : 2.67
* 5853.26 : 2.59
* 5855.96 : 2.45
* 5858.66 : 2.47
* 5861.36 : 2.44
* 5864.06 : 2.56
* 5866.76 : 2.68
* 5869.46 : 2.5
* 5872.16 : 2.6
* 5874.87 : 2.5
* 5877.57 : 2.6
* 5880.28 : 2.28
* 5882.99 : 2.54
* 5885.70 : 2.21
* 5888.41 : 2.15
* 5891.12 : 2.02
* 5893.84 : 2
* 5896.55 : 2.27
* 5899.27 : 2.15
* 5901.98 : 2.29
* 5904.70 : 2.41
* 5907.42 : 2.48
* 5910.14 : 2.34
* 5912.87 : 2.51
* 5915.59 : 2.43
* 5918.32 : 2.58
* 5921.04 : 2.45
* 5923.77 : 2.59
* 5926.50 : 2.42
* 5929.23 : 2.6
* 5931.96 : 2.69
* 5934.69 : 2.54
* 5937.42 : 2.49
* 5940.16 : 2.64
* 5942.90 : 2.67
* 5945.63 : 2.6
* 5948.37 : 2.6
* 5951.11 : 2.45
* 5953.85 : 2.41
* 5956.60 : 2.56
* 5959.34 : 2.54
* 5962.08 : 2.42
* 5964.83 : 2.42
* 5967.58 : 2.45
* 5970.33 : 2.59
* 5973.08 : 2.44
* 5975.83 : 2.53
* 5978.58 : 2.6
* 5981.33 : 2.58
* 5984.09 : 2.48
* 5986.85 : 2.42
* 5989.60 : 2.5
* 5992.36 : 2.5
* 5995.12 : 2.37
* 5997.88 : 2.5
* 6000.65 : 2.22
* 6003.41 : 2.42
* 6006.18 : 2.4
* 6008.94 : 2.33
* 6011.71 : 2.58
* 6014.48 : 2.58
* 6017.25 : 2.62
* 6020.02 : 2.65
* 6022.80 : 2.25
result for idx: 2.9 angstrom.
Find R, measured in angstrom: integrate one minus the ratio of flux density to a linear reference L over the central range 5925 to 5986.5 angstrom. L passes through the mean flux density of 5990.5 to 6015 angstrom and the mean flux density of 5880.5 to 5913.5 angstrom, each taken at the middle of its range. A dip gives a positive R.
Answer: -4.44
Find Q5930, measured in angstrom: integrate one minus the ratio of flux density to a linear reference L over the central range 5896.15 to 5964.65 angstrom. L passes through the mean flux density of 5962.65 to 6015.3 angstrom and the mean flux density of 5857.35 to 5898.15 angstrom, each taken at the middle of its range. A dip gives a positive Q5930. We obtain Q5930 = -1.8 angstrom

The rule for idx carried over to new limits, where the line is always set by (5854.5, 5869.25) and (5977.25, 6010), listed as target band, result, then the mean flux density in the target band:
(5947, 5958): -0.2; 2.5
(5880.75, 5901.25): 2.5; 2.2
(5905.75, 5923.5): 0.1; 2.47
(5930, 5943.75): -0.7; 2.6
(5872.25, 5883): 0.1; 2.49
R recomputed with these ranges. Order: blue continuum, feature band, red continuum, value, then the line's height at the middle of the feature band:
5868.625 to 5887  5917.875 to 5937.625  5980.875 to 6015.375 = -0.7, 2.46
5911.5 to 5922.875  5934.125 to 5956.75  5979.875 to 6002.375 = -0.7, 2.48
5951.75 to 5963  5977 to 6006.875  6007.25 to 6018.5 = 0.6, 2.51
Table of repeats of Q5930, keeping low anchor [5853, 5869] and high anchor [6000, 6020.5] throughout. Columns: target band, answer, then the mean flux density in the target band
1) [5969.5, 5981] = -0.24 angstrom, 2.54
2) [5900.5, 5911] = 0.55 angstrom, 2.38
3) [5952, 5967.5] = 0.16 angstrom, 2.47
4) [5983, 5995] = 0.10 angstrom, 2.46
